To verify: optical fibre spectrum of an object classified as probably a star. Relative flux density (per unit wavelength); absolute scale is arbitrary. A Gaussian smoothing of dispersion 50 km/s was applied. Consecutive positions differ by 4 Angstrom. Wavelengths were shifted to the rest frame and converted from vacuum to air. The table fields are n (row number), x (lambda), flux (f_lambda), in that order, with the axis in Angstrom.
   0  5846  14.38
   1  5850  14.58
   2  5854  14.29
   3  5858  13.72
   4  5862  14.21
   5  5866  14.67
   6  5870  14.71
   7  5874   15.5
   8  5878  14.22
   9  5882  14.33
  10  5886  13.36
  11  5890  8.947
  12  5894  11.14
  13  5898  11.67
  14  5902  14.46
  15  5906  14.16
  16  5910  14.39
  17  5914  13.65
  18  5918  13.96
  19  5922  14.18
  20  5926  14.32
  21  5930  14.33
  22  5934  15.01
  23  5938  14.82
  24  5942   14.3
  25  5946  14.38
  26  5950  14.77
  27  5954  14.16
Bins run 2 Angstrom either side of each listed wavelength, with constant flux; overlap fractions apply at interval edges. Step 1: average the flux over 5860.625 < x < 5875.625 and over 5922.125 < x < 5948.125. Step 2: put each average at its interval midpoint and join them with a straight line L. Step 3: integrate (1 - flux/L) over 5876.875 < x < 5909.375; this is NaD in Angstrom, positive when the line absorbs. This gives 4.1 Angstrom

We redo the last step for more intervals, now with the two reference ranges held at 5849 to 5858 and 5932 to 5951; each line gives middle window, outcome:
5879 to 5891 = 1.5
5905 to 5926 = 0.6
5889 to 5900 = 2.8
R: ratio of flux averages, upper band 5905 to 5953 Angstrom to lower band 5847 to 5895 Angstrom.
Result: 1.0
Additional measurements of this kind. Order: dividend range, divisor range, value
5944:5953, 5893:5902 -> 1.20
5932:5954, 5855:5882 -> 1.01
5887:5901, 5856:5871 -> 0.77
